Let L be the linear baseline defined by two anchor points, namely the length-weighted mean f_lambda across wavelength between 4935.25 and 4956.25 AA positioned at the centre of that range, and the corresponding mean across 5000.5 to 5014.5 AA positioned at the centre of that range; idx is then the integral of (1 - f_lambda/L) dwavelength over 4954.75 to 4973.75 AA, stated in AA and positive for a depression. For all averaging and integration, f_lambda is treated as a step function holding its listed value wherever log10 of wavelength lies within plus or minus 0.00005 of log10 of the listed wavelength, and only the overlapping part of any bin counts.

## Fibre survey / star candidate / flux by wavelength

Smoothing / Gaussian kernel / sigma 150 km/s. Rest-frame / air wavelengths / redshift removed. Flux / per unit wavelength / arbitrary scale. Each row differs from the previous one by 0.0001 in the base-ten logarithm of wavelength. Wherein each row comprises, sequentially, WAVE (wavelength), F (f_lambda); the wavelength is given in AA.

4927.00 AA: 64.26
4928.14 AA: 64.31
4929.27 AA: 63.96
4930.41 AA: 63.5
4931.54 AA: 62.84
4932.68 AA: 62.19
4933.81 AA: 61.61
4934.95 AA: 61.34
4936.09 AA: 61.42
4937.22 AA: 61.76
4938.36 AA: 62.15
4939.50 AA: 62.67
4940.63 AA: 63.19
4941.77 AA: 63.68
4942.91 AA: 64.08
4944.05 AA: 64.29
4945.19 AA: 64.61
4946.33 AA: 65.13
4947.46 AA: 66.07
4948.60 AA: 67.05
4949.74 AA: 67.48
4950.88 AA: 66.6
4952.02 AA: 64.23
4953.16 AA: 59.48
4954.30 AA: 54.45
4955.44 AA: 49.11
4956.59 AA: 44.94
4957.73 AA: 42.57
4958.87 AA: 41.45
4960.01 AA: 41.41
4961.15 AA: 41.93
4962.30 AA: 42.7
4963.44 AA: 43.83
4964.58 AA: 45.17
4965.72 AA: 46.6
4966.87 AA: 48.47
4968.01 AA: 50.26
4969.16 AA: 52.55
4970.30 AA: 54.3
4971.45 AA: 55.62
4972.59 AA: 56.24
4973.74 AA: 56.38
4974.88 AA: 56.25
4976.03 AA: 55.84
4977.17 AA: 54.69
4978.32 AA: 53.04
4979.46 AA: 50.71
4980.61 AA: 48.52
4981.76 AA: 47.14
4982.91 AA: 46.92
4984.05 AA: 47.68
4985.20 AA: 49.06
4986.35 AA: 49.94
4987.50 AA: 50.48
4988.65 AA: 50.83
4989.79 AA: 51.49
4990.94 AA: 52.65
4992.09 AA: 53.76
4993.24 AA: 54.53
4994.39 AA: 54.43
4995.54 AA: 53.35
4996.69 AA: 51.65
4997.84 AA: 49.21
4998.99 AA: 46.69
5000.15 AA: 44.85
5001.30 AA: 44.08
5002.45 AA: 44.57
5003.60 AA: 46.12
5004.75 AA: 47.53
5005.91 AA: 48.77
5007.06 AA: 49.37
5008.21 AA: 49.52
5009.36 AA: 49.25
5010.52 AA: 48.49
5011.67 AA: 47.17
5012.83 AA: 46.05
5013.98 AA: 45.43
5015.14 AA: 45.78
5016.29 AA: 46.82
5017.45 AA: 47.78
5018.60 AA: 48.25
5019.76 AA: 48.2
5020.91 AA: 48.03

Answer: 3.3 AA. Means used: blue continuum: 62.4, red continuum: 47.2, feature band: 47.6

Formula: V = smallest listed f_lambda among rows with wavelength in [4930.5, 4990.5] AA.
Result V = 41.41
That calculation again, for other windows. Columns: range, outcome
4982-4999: 46.69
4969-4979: 52.55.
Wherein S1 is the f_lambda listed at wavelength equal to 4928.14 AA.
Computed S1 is 64.31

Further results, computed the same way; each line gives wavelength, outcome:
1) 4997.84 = 49.21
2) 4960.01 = 41.41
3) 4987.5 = 50.48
